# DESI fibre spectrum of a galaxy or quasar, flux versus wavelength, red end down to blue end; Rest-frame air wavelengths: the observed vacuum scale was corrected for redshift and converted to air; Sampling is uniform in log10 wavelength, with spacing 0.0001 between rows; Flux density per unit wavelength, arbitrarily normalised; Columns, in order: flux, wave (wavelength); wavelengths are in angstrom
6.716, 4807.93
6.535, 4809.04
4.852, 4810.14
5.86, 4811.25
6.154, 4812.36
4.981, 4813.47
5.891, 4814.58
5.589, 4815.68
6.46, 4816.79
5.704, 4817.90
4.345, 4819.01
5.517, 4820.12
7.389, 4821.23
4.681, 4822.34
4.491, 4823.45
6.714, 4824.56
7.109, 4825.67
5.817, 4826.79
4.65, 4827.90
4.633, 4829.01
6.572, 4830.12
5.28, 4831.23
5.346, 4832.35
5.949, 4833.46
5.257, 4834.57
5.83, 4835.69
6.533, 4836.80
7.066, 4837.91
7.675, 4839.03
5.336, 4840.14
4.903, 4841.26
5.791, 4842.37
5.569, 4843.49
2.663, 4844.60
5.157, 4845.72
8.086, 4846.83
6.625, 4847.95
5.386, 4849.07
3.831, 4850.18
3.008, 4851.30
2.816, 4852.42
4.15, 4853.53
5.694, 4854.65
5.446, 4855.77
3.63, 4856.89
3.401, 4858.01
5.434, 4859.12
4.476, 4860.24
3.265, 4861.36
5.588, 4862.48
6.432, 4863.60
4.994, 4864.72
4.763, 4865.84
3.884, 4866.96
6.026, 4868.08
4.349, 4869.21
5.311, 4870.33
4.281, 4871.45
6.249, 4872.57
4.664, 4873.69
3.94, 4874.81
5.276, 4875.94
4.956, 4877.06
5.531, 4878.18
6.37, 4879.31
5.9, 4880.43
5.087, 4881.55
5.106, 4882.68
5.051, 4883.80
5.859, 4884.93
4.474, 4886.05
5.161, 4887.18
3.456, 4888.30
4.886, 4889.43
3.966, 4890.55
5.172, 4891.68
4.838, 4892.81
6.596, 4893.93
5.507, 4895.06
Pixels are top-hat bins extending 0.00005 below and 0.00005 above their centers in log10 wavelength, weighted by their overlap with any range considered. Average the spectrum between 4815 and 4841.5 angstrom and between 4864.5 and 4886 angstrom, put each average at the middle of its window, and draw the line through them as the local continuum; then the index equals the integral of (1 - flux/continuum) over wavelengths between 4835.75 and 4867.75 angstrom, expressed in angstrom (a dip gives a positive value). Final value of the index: 2.31 angstrom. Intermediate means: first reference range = 5.8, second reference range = 5.12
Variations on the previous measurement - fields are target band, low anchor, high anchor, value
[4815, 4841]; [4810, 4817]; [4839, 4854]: -2.1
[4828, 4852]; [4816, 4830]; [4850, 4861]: -3.1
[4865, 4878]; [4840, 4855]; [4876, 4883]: 1.1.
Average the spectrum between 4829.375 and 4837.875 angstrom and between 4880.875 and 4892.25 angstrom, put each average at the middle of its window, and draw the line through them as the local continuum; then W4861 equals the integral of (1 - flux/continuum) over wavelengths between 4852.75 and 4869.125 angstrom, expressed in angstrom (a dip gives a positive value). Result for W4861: 1.8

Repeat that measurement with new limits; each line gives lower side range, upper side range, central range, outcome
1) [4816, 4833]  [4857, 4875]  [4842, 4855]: 0.7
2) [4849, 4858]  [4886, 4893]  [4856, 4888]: -4.6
